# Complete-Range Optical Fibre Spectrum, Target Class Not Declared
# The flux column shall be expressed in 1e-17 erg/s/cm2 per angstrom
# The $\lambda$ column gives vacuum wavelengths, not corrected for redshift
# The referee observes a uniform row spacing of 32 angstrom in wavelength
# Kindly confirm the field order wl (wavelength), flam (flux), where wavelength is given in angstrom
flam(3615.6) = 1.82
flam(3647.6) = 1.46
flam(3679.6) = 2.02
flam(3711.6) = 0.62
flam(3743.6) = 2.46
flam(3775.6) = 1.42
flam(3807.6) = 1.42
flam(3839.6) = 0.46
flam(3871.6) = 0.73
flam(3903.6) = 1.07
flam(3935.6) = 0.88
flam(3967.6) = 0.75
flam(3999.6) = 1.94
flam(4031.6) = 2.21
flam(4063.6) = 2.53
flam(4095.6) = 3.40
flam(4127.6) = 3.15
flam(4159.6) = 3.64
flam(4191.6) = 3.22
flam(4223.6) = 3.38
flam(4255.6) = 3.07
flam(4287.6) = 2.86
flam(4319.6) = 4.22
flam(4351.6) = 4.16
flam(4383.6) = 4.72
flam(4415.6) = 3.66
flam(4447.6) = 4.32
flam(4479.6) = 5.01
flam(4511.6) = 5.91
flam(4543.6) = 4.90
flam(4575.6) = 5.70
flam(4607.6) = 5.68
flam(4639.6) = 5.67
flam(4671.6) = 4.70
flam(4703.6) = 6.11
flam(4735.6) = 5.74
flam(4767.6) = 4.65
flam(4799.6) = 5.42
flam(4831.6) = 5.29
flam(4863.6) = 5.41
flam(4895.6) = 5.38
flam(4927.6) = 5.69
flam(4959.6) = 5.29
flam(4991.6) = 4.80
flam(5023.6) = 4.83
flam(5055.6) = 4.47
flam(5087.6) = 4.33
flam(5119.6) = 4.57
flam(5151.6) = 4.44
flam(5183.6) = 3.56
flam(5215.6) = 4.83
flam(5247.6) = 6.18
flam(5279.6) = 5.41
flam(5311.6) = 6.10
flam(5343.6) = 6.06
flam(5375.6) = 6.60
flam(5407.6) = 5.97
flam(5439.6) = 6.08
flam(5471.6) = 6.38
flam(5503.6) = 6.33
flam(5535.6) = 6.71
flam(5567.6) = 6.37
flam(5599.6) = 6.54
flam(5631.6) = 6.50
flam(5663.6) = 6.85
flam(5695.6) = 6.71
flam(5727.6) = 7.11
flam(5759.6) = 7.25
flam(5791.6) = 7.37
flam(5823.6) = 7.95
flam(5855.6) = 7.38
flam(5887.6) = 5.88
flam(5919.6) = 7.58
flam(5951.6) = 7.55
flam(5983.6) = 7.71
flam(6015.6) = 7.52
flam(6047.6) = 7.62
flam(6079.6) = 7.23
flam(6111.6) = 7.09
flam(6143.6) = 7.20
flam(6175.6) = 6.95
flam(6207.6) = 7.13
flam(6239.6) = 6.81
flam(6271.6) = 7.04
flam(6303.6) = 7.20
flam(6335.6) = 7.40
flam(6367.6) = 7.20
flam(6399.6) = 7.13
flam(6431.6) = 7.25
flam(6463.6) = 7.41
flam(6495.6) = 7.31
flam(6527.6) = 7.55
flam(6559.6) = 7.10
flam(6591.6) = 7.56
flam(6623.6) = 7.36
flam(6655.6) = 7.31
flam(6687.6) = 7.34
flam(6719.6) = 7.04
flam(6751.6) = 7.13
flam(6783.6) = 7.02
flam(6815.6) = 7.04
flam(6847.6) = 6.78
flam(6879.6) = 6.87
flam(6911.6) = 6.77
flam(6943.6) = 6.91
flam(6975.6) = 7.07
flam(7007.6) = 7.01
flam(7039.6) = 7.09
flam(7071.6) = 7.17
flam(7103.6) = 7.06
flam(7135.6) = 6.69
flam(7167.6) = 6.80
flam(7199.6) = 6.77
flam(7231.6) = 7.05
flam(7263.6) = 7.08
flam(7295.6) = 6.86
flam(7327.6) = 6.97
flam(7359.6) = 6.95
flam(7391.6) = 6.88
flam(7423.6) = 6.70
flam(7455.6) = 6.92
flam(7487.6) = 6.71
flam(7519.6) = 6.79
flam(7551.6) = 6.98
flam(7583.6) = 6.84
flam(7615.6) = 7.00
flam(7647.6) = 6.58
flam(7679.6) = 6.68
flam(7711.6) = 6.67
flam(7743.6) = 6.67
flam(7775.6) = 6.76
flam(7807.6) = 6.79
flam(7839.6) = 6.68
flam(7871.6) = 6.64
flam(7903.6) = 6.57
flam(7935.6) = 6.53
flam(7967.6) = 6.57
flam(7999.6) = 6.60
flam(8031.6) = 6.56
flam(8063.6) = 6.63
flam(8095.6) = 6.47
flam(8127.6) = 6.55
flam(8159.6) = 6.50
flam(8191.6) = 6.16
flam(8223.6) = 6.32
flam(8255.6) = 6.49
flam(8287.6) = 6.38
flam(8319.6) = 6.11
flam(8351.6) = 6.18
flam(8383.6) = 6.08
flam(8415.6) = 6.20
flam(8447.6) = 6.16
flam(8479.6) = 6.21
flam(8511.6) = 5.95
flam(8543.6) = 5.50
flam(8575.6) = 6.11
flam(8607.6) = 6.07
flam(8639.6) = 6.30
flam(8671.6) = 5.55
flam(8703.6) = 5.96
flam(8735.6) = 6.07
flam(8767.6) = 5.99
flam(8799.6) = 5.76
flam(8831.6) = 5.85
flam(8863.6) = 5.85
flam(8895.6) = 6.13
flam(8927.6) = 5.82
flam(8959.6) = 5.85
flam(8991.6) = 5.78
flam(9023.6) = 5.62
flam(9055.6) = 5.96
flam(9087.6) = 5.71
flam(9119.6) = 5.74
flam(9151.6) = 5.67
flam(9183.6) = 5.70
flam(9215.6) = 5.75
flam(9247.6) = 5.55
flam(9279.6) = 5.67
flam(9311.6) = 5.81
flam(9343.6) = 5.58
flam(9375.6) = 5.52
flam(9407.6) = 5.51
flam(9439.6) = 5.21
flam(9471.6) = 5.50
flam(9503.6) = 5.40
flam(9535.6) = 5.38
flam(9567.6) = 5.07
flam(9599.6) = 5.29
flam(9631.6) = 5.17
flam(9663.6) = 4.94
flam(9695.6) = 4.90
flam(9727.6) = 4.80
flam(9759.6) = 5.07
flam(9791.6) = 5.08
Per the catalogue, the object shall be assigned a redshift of 0.000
